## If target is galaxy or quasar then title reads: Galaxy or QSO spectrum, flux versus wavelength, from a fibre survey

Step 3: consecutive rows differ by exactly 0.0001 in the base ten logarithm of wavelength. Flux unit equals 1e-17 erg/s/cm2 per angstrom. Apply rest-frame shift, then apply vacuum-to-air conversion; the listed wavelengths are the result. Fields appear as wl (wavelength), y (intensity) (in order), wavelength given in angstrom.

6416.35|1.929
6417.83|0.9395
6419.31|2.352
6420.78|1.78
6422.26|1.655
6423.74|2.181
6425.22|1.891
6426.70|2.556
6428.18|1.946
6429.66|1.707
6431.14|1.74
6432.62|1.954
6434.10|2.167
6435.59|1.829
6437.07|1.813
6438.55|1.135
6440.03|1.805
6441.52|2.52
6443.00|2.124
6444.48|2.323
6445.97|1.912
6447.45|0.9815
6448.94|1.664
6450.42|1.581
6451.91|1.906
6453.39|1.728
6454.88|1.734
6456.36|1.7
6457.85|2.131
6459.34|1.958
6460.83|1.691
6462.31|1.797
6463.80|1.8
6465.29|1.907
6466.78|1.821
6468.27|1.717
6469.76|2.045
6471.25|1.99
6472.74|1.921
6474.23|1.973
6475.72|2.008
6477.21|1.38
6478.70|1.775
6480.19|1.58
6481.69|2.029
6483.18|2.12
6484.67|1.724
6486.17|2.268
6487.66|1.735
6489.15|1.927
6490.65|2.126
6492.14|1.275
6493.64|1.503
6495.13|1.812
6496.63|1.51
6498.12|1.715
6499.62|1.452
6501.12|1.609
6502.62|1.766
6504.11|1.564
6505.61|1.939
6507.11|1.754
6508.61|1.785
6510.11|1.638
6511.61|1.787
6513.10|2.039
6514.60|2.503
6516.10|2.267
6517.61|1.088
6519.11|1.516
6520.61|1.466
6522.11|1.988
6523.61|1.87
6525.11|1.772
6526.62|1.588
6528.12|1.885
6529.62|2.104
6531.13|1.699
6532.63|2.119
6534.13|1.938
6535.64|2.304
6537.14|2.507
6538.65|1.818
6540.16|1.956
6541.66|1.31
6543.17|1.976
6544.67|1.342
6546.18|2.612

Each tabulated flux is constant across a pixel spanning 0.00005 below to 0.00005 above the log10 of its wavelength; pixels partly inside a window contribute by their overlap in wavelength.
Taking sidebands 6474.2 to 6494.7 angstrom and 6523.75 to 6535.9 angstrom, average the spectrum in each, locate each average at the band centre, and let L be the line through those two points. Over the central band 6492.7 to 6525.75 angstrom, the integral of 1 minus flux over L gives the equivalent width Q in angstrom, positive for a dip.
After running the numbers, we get 2.2 angstrom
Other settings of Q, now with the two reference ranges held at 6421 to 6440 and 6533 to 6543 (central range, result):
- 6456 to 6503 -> 2.8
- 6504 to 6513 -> 0.8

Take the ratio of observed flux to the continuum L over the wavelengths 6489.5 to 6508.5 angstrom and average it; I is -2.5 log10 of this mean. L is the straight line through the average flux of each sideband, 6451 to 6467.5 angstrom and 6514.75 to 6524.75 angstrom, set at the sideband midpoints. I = 0.063 mag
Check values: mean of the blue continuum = 1.83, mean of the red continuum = 1.75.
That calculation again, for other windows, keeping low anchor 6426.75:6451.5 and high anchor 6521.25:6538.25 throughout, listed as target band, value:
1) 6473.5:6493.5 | 0.05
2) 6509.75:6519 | 0.05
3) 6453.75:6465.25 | 0.03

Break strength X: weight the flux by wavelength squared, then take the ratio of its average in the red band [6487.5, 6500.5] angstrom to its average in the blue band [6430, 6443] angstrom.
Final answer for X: 0.9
